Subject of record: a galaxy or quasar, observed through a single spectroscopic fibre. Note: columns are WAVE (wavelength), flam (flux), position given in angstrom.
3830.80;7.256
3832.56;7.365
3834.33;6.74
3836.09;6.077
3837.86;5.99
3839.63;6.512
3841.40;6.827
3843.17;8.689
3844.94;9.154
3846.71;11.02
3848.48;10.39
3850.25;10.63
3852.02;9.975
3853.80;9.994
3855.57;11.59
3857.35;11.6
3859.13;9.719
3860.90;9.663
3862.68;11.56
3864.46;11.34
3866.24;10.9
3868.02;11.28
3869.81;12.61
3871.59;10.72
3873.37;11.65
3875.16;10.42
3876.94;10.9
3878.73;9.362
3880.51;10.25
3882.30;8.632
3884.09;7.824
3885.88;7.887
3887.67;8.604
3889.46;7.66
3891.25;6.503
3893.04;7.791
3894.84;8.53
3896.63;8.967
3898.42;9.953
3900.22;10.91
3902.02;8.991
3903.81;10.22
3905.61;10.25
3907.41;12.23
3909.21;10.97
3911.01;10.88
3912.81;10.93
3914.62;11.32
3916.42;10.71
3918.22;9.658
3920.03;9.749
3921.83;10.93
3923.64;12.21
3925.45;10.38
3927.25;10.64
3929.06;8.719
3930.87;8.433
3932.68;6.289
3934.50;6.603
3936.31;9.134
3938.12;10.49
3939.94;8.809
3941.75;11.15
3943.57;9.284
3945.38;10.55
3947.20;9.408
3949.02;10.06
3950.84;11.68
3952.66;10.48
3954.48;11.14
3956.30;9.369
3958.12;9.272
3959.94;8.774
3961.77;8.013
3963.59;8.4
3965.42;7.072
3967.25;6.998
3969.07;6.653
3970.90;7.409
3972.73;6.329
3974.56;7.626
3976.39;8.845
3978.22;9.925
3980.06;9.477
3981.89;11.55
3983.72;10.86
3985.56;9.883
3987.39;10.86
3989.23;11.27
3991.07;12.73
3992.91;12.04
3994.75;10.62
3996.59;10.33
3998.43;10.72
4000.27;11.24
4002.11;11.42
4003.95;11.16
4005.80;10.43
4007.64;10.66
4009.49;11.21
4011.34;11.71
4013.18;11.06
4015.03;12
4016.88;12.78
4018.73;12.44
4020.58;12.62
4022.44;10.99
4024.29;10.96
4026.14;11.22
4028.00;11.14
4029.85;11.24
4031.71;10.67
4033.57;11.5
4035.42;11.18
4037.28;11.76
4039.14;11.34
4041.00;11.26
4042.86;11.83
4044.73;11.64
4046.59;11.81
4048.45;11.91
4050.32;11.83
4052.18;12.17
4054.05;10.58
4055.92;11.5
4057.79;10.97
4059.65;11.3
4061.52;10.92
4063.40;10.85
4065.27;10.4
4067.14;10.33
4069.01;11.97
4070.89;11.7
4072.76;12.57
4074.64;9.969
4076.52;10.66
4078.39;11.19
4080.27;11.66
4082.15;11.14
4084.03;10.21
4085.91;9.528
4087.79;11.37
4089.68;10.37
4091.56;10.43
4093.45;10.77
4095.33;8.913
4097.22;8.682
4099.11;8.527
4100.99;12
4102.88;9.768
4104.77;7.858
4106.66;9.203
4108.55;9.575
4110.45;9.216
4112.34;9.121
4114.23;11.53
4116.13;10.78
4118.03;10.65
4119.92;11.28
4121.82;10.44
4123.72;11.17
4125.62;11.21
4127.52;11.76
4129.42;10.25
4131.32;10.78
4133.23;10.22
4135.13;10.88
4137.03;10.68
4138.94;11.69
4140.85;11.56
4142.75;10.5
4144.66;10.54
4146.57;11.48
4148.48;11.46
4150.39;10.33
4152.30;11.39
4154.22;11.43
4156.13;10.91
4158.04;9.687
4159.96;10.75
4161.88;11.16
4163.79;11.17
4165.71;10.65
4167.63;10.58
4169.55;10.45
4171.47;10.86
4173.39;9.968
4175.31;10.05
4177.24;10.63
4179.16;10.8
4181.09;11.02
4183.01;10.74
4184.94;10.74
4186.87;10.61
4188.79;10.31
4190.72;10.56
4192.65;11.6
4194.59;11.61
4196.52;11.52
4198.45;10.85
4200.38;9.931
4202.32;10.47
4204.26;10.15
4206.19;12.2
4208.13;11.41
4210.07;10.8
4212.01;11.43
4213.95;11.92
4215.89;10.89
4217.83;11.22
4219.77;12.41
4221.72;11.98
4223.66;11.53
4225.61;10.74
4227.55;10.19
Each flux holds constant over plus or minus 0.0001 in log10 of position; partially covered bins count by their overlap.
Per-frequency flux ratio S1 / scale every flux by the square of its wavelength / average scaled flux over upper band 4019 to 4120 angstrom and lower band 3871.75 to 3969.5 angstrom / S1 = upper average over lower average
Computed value 1.23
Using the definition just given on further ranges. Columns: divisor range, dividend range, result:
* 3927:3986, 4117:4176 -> 1.32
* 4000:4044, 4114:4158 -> 1.02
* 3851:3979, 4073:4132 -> 1.18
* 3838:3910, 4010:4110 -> 1.23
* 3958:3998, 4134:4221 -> 1.29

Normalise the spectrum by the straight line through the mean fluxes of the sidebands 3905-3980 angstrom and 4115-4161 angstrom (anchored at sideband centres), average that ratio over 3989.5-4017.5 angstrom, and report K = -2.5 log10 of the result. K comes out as -0.15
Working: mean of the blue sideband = 9.45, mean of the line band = 11.3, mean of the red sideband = 10.9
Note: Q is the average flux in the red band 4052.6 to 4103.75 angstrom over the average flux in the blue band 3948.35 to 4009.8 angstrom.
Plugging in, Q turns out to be 1.09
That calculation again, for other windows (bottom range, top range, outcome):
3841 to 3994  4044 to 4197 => 1.10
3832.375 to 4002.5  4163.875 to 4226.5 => 1.14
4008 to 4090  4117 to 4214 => 0.96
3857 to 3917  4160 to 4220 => 1.09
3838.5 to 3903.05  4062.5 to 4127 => 1.08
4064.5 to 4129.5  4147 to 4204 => 1.03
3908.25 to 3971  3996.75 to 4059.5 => 1.20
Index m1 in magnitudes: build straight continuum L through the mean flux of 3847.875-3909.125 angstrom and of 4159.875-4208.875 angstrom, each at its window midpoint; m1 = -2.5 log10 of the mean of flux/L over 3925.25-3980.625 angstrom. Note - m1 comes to 0.14 mag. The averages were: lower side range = 9.99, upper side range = 10.8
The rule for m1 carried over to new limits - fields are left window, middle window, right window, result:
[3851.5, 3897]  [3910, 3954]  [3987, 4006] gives 0.056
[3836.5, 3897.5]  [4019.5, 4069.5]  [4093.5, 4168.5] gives -0.115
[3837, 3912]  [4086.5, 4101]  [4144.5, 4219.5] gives 0.060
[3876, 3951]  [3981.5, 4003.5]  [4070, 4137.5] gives -0.120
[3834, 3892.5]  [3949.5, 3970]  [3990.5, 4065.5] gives 0.186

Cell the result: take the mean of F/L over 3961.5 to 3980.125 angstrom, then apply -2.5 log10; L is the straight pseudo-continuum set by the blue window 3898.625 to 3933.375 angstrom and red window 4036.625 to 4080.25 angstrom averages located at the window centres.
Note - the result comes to 0.34 mag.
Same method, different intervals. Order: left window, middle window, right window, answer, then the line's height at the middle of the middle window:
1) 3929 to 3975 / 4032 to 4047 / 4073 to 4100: -0.176 mag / 9.77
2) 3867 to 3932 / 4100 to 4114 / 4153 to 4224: 0.109 mag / 10.7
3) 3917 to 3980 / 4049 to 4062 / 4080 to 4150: -0.140 mag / 9.98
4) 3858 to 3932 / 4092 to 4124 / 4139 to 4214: 0.075 mag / 10.7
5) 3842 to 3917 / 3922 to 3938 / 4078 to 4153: 0.106 mag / 10.2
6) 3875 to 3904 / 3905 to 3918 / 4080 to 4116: -0.208 mag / 9.07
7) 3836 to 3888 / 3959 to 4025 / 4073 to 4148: -0.004 mag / 10.2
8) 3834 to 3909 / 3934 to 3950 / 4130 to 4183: 0.033 mag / 9.87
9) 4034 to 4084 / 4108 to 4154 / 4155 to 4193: 0.010 mag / 10.9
